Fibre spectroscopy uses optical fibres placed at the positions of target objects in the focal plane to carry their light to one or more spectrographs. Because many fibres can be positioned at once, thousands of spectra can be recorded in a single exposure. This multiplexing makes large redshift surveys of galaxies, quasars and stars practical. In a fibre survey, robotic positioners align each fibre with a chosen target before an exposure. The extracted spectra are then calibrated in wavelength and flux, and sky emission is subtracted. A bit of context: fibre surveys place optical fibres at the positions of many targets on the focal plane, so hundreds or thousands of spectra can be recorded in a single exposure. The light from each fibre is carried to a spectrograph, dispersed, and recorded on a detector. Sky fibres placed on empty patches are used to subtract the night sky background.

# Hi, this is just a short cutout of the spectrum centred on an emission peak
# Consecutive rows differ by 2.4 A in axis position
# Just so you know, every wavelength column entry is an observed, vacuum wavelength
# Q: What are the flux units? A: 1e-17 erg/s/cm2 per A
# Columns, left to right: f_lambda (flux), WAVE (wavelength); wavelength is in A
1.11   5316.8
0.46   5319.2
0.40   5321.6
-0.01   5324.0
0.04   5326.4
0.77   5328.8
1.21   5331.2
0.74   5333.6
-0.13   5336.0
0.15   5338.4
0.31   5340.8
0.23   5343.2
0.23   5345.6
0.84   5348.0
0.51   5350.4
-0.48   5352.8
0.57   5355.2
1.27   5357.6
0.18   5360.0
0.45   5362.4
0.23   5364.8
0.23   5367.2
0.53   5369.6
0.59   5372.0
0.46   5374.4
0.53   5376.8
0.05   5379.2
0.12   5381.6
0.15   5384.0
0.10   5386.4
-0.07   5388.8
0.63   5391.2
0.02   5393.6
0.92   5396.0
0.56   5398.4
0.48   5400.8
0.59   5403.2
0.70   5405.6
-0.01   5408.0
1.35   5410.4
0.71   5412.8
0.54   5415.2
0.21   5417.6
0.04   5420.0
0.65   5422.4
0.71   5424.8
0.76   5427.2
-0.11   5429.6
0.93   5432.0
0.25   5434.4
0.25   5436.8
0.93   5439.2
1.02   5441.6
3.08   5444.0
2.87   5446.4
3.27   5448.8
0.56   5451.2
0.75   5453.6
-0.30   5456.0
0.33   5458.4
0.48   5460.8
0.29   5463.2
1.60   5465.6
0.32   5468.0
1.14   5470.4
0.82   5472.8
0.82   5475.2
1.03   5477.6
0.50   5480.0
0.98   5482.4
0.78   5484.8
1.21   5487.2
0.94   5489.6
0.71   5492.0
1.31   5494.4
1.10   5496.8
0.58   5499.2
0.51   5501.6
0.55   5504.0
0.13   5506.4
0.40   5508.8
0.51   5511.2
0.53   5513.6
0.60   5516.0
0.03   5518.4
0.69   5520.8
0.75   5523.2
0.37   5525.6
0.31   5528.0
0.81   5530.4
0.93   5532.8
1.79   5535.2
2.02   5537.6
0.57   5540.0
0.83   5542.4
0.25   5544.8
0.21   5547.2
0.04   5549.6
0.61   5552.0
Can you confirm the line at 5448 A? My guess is [O II] 3727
